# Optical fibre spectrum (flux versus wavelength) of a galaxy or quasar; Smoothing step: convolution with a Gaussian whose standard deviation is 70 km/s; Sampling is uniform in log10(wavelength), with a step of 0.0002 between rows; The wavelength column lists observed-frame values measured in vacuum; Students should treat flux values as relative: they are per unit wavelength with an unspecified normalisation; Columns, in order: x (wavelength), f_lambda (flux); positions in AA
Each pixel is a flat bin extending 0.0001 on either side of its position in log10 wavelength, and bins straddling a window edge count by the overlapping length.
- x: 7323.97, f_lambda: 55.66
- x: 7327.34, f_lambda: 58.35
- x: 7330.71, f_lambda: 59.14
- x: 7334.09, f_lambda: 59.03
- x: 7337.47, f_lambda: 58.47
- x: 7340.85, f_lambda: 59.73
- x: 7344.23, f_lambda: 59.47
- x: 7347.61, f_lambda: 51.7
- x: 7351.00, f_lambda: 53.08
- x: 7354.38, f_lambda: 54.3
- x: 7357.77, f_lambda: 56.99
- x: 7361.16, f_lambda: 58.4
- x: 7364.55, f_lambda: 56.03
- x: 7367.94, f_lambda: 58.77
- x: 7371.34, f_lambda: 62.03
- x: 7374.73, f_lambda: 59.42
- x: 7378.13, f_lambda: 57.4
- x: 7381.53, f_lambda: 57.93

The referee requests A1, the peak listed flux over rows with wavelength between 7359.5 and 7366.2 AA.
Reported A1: 58.4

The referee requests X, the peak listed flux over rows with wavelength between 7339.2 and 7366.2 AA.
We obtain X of 59.73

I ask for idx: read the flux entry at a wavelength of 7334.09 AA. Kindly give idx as 59.03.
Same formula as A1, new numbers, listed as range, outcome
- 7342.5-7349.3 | 59.47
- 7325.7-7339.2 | 59.14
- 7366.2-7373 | 62.03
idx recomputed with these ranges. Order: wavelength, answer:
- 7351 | 53.08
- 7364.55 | 56.03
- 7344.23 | 59.47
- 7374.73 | 59.42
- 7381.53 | 57.93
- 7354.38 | 54.3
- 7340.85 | 59.73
